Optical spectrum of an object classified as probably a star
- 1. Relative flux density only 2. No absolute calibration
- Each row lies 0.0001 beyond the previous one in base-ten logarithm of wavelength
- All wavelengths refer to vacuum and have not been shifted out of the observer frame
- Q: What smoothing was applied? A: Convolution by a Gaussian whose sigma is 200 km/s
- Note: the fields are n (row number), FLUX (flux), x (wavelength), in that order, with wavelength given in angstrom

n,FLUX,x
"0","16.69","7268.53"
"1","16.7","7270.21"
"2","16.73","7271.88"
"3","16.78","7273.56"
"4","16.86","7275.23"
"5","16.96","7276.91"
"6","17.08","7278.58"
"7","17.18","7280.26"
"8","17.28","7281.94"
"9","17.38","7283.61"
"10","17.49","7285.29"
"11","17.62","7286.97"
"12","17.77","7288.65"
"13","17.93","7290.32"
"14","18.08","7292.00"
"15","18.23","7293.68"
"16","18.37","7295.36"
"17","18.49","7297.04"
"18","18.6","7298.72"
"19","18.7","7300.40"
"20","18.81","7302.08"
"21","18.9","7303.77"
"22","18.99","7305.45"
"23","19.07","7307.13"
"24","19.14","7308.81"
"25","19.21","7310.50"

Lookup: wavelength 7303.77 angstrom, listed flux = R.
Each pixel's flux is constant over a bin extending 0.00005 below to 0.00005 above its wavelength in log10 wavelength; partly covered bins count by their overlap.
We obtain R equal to 18.9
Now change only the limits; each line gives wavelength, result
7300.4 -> 18.7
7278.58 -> 17.08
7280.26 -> 17.18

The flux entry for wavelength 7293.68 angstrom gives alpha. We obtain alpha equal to 18.23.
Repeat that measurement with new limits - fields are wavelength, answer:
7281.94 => 17.28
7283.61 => 17.38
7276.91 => 16.96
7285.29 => 17.49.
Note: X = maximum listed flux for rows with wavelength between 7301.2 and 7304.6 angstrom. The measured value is 18.9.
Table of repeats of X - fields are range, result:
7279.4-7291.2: 17.93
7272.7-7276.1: 16.86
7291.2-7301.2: 18.7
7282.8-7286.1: 17.49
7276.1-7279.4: 17.08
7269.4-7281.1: 17.18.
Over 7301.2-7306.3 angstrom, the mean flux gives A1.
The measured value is 18.9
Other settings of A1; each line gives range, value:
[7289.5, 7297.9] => 18.2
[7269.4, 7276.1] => 16.8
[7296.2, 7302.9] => 18.7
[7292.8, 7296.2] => 18.3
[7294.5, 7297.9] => 18.4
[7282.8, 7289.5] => 17.6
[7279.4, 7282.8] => 17.2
